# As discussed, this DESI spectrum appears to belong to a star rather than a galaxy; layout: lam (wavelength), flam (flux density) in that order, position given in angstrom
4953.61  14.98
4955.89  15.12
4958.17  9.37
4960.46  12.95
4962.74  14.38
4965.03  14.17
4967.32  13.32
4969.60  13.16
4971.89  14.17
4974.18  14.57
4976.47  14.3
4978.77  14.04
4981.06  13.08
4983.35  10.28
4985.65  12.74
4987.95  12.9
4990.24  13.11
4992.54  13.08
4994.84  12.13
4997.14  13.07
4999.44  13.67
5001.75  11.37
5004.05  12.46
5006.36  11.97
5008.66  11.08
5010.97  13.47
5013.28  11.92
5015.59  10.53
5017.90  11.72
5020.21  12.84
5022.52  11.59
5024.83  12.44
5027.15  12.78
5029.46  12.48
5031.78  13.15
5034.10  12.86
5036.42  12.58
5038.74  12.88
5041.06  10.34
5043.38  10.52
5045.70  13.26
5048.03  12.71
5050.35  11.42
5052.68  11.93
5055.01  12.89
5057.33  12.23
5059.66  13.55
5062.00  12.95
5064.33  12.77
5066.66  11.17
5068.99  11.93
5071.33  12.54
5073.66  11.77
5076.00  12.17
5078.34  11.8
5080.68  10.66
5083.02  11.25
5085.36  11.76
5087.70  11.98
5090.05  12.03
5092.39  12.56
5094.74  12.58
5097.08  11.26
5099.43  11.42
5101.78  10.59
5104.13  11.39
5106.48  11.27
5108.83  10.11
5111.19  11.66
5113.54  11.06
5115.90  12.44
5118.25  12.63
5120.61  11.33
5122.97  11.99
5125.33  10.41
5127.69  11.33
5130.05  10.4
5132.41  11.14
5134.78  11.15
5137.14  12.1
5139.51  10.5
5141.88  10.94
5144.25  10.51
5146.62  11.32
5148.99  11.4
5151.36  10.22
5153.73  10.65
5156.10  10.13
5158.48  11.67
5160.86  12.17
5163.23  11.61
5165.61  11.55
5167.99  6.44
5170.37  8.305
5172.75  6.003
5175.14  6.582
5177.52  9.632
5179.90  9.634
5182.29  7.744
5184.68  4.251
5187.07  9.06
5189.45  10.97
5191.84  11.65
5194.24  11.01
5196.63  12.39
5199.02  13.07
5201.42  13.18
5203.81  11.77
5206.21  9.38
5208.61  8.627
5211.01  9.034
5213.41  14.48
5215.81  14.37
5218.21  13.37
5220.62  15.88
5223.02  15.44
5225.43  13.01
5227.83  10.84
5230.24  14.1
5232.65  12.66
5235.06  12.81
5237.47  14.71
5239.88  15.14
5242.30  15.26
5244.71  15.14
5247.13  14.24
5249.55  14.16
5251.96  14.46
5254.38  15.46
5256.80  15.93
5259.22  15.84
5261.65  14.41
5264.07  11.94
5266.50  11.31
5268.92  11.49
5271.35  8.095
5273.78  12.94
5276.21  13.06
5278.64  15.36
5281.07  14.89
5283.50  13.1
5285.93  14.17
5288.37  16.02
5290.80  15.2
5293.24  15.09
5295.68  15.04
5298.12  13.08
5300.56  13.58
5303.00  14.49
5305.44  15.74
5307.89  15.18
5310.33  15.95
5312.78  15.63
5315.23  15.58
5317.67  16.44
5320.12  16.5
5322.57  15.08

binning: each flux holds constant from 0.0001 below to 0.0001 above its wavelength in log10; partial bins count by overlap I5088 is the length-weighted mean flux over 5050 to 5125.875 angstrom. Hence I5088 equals 11.8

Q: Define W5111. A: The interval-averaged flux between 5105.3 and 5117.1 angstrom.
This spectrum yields 11.3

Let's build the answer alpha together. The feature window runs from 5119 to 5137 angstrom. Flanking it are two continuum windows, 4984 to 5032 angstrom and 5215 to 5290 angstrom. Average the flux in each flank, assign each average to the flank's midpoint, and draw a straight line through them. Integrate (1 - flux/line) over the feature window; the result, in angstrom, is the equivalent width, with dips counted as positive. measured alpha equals 2.6 angstrom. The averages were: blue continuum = 12.4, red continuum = 13.9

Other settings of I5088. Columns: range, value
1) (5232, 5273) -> 13.7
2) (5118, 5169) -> 11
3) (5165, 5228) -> 10.7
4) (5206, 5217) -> 11.3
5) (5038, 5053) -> 11.8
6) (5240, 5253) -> 14.7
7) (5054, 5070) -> 12.5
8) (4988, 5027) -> 12.3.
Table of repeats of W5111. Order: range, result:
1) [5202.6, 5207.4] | 10.6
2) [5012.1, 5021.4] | 11.8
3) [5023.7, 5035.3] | 12.7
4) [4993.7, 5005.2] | 12.5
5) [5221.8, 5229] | 13.1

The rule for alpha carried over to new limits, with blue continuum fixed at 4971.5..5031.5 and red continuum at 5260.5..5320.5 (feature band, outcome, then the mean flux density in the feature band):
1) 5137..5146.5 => 1.72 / 10.9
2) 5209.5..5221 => 0.52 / 13.1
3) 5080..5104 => 2.68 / 11.6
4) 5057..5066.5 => 0.12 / 12.7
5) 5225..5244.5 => 0.25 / 13.7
